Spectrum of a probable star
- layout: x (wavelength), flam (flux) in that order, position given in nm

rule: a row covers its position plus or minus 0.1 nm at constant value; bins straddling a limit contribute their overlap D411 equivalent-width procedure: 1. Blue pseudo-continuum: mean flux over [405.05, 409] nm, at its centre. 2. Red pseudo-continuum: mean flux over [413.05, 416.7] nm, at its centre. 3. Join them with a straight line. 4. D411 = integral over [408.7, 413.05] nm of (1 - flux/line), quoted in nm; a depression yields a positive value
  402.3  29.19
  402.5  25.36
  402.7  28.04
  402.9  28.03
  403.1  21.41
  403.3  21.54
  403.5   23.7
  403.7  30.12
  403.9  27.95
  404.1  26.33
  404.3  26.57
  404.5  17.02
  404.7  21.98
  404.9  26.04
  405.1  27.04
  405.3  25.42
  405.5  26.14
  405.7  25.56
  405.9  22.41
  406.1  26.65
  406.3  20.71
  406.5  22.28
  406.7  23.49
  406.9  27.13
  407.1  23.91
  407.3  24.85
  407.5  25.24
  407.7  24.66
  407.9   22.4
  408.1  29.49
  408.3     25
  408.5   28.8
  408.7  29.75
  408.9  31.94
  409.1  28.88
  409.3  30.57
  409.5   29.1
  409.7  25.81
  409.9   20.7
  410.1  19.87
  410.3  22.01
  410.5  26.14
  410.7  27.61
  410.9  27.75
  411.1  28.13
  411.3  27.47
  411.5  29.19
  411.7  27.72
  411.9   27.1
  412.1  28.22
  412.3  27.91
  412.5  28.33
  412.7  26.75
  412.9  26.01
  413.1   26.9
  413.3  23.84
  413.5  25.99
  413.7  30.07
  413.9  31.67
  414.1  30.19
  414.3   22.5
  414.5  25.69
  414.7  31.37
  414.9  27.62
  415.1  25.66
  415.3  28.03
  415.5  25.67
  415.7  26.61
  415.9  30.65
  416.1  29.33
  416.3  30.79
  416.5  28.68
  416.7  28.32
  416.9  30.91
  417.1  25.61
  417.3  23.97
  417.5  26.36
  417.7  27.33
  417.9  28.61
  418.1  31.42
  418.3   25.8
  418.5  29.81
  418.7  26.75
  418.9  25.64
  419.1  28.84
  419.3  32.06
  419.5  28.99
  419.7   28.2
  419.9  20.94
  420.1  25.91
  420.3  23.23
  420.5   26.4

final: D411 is -0.057 nm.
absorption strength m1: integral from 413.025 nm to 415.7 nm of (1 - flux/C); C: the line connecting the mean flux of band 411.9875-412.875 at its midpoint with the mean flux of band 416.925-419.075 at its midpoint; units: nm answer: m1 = 0.02 nm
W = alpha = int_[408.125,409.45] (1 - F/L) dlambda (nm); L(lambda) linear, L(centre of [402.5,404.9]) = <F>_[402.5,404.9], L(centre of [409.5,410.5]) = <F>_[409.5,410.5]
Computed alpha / -0.32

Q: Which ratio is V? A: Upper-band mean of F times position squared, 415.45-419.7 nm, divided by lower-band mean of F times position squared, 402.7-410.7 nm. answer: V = 1.2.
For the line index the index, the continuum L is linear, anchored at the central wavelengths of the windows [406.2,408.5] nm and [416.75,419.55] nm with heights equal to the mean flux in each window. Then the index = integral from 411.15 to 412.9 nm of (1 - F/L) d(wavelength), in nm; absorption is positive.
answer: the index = -0.11 nm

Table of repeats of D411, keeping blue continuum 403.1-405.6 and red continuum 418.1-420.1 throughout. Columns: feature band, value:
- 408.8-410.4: -0.02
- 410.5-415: -0.21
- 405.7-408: 0.11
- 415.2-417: -0.12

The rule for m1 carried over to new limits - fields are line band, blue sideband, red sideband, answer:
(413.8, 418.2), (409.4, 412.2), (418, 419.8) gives -0.05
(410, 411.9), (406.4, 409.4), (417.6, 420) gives 0.05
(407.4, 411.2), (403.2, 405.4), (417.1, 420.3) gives -0.12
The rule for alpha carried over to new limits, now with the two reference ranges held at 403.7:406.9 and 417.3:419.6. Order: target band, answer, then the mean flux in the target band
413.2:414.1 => -0.04 nm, 28.1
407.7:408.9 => -0.09 nm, 27.3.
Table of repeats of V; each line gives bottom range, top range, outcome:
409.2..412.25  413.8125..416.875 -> 1.09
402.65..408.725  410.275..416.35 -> 1.14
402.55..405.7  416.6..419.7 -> 1.19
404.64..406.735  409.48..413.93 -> 1.12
